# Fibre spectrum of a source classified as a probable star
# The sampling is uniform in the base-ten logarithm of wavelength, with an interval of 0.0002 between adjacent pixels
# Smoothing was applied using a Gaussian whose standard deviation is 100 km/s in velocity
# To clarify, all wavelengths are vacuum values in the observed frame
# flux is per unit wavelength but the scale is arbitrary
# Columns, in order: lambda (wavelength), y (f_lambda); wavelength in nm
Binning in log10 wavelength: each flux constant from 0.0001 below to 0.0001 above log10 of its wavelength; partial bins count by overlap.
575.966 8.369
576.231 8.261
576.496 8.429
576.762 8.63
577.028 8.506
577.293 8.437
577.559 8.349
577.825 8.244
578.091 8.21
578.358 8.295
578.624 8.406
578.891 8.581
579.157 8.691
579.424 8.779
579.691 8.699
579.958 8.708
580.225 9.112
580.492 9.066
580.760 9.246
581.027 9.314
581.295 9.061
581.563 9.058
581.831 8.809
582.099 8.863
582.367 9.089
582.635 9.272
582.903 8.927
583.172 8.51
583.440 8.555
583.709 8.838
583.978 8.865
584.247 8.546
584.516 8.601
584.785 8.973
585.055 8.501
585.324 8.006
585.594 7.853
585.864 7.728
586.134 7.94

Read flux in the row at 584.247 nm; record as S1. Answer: 8.546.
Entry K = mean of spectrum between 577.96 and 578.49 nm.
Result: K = 8.24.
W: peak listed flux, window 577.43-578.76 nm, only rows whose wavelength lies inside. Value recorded 8.406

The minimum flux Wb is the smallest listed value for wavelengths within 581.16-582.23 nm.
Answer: 8.809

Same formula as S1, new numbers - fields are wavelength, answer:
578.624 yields 8.406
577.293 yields 8.437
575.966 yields 8.369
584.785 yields 8.973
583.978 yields 8.865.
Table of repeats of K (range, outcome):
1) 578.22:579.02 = 8.42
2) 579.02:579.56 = 8.74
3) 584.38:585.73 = 8.38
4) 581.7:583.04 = 8.99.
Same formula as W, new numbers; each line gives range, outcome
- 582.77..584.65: 8.927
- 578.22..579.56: 8.779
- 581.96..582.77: 9.272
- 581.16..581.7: 9.061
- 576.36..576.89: 8.63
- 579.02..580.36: 9.112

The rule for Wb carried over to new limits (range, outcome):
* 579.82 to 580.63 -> 8.708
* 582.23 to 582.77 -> 9.089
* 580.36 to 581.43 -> 9.061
